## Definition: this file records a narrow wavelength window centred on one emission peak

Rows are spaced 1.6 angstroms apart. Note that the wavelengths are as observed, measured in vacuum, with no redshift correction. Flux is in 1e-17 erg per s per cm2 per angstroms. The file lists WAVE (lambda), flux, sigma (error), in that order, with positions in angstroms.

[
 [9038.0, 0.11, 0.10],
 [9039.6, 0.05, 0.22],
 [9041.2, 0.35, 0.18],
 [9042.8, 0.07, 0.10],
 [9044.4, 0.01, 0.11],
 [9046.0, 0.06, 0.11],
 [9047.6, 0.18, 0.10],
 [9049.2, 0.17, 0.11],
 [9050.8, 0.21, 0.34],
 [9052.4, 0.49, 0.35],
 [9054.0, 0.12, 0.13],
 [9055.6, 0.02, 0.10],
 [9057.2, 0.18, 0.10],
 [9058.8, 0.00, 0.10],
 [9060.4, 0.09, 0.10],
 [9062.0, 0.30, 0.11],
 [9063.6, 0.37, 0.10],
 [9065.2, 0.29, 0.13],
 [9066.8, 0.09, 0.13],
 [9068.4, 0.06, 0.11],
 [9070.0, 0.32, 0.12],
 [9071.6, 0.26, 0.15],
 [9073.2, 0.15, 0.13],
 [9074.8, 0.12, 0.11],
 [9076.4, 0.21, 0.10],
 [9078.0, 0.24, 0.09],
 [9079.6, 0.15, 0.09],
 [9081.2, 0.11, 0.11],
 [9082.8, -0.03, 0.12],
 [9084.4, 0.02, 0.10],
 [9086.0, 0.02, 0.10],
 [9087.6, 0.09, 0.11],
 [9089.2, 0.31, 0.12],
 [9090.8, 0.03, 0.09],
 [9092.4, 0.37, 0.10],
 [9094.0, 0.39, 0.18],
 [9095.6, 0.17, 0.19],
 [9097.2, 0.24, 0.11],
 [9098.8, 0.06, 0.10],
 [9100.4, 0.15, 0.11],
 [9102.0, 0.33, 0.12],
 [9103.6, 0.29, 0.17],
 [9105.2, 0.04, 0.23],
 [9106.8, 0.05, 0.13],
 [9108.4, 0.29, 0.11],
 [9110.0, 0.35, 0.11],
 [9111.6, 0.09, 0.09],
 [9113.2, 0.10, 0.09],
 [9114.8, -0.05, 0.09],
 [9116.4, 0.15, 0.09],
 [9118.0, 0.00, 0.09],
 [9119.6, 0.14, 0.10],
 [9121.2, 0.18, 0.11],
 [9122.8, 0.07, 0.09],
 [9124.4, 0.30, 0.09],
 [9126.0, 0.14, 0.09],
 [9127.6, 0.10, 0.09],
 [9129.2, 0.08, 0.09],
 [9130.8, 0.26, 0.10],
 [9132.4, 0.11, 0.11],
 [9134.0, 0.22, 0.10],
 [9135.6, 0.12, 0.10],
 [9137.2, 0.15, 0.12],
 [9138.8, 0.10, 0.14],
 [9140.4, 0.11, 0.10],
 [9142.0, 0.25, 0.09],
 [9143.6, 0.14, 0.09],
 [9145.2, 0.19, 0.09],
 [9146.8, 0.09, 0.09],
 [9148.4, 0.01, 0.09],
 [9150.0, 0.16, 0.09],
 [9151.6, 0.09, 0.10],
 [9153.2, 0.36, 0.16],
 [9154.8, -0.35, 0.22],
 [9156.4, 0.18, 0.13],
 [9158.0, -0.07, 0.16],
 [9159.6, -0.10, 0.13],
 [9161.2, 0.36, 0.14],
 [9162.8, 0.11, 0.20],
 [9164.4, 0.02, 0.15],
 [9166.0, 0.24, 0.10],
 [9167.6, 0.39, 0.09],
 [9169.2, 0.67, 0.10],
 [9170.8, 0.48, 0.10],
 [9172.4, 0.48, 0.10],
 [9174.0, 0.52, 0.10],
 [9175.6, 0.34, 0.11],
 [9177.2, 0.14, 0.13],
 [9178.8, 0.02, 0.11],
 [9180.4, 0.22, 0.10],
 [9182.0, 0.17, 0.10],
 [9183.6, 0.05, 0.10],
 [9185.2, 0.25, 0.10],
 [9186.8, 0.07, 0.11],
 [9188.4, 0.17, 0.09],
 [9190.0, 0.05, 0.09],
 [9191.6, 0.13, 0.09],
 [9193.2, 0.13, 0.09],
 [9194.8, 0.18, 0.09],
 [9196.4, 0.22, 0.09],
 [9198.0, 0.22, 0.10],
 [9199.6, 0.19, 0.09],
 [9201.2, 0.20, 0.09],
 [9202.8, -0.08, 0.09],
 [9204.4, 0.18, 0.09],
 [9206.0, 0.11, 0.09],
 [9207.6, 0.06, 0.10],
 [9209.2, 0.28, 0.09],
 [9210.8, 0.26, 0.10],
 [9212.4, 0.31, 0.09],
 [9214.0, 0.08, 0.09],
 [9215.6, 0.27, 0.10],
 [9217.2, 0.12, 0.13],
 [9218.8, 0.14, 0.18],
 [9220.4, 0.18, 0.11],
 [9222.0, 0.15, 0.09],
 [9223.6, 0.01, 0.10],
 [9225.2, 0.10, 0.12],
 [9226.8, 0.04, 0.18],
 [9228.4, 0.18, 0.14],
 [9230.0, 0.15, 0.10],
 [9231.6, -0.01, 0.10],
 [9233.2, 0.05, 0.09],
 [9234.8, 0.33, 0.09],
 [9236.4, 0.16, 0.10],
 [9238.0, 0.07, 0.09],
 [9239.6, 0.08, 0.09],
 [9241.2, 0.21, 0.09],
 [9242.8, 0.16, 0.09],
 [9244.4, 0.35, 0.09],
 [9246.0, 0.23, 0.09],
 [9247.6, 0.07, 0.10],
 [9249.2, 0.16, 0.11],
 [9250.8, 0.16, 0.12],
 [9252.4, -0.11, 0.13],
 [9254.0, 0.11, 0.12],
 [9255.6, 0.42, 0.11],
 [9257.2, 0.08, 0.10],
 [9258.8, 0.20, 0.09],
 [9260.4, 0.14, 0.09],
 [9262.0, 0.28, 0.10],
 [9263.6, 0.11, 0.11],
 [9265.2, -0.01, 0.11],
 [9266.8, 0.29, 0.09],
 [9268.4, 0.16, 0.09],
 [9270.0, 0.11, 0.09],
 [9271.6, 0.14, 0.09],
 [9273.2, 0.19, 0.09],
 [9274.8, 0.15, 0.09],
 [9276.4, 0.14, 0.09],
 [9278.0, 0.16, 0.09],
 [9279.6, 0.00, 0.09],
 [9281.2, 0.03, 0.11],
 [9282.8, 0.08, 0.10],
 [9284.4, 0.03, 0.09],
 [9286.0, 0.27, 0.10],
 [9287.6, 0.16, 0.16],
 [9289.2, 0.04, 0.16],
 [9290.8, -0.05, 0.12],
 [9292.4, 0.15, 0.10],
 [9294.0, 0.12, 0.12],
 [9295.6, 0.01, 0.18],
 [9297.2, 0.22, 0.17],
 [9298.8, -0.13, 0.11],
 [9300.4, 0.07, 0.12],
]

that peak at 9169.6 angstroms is H-beta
